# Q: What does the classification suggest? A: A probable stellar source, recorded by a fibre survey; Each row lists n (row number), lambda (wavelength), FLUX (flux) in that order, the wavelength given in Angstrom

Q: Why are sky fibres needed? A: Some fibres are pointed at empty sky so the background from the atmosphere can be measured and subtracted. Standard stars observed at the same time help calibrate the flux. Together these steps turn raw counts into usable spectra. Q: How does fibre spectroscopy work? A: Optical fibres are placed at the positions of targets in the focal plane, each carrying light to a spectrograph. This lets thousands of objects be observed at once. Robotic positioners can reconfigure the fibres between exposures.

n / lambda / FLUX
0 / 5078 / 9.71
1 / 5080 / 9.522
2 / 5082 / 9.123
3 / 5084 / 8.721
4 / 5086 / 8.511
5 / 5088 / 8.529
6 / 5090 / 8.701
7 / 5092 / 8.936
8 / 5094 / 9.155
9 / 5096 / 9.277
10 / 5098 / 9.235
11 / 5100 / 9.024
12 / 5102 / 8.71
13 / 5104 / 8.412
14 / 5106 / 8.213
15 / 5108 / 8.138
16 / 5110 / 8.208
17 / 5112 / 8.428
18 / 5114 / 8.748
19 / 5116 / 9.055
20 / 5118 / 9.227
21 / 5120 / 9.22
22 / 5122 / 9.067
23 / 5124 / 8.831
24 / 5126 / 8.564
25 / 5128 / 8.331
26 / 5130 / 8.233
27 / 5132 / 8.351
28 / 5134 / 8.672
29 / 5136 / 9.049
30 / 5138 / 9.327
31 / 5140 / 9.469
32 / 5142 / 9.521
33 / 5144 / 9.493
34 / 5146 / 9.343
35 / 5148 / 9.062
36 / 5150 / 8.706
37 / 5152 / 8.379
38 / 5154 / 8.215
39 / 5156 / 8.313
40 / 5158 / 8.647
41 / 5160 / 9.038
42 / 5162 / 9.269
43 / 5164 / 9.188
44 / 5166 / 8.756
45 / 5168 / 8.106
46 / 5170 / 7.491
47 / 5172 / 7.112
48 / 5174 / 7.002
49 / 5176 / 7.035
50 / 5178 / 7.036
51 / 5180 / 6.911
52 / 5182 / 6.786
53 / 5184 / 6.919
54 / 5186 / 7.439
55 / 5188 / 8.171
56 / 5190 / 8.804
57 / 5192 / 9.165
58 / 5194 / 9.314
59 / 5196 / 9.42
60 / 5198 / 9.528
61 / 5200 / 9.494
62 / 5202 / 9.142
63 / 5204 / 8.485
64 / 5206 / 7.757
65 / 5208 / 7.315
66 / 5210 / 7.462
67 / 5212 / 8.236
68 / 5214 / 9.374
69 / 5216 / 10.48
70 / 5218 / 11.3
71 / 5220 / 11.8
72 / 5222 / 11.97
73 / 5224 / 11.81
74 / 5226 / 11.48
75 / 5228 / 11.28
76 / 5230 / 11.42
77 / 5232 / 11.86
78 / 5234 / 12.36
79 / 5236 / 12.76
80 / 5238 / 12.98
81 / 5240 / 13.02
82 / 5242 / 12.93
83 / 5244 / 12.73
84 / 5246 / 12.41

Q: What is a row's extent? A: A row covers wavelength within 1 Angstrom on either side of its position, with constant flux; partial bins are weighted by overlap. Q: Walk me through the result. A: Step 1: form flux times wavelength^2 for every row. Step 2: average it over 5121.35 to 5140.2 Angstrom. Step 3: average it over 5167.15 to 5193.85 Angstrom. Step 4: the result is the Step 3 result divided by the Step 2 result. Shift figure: 0.9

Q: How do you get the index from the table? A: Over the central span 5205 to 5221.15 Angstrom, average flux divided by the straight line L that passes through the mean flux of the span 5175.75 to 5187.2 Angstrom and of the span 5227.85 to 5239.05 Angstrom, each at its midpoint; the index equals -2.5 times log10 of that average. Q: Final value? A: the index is 0.11 mag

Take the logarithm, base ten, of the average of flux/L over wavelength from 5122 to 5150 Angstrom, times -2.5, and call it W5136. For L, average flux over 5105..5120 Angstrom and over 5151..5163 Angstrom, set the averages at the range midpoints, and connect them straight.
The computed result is -0.038 mag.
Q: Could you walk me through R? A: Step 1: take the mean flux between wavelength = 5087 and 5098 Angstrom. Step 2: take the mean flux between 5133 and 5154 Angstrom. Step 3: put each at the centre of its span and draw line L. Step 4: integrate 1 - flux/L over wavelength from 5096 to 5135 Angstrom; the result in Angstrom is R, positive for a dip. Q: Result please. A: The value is 1.4 Angstrom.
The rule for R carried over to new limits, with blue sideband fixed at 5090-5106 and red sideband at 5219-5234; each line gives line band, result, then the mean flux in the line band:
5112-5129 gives 1.0 Angstrom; 8.85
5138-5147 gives 0.4 Angstrom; 9.44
